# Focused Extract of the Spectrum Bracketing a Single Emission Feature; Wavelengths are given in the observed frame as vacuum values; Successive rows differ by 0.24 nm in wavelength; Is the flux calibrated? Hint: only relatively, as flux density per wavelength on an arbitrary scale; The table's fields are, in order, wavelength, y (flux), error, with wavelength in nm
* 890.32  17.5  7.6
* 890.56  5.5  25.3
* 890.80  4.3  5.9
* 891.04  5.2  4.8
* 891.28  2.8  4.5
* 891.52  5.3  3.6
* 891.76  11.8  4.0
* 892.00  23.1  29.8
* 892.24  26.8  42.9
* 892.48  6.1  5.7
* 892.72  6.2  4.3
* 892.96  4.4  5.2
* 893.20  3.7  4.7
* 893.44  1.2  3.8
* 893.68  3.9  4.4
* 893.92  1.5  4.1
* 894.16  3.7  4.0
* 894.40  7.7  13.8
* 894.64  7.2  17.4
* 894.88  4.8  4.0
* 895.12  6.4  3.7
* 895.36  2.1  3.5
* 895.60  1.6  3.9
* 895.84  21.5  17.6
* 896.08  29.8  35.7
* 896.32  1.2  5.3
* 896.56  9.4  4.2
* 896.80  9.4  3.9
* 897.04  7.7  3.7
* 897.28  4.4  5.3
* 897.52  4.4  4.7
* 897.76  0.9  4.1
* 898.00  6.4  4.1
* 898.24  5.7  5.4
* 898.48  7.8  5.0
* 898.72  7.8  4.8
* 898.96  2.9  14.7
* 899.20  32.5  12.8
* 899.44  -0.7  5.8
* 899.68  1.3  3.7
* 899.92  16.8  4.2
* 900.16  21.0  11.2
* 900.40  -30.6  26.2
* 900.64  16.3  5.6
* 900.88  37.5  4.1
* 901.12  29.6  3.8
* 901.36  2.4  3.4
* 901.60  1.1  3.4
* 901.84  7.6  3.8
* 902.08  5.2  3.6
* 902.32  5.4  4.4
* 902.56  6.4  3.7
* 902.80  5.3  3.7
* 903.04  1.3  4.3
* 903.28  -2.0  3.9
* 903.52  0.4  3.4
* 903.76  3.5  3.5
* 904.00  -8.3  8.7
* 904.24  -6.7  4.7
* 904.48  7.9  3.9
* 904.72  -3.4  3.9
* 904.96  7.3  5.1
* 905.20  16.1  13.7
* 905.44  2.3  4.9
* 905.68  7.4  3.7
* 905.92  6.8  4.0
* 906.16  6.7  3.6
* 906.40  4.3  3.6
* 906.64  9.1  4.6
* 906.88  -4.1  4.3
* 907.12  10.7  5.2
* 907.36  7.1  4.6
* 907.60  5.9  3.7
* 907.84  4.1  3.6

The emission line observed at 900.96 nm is [O III]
